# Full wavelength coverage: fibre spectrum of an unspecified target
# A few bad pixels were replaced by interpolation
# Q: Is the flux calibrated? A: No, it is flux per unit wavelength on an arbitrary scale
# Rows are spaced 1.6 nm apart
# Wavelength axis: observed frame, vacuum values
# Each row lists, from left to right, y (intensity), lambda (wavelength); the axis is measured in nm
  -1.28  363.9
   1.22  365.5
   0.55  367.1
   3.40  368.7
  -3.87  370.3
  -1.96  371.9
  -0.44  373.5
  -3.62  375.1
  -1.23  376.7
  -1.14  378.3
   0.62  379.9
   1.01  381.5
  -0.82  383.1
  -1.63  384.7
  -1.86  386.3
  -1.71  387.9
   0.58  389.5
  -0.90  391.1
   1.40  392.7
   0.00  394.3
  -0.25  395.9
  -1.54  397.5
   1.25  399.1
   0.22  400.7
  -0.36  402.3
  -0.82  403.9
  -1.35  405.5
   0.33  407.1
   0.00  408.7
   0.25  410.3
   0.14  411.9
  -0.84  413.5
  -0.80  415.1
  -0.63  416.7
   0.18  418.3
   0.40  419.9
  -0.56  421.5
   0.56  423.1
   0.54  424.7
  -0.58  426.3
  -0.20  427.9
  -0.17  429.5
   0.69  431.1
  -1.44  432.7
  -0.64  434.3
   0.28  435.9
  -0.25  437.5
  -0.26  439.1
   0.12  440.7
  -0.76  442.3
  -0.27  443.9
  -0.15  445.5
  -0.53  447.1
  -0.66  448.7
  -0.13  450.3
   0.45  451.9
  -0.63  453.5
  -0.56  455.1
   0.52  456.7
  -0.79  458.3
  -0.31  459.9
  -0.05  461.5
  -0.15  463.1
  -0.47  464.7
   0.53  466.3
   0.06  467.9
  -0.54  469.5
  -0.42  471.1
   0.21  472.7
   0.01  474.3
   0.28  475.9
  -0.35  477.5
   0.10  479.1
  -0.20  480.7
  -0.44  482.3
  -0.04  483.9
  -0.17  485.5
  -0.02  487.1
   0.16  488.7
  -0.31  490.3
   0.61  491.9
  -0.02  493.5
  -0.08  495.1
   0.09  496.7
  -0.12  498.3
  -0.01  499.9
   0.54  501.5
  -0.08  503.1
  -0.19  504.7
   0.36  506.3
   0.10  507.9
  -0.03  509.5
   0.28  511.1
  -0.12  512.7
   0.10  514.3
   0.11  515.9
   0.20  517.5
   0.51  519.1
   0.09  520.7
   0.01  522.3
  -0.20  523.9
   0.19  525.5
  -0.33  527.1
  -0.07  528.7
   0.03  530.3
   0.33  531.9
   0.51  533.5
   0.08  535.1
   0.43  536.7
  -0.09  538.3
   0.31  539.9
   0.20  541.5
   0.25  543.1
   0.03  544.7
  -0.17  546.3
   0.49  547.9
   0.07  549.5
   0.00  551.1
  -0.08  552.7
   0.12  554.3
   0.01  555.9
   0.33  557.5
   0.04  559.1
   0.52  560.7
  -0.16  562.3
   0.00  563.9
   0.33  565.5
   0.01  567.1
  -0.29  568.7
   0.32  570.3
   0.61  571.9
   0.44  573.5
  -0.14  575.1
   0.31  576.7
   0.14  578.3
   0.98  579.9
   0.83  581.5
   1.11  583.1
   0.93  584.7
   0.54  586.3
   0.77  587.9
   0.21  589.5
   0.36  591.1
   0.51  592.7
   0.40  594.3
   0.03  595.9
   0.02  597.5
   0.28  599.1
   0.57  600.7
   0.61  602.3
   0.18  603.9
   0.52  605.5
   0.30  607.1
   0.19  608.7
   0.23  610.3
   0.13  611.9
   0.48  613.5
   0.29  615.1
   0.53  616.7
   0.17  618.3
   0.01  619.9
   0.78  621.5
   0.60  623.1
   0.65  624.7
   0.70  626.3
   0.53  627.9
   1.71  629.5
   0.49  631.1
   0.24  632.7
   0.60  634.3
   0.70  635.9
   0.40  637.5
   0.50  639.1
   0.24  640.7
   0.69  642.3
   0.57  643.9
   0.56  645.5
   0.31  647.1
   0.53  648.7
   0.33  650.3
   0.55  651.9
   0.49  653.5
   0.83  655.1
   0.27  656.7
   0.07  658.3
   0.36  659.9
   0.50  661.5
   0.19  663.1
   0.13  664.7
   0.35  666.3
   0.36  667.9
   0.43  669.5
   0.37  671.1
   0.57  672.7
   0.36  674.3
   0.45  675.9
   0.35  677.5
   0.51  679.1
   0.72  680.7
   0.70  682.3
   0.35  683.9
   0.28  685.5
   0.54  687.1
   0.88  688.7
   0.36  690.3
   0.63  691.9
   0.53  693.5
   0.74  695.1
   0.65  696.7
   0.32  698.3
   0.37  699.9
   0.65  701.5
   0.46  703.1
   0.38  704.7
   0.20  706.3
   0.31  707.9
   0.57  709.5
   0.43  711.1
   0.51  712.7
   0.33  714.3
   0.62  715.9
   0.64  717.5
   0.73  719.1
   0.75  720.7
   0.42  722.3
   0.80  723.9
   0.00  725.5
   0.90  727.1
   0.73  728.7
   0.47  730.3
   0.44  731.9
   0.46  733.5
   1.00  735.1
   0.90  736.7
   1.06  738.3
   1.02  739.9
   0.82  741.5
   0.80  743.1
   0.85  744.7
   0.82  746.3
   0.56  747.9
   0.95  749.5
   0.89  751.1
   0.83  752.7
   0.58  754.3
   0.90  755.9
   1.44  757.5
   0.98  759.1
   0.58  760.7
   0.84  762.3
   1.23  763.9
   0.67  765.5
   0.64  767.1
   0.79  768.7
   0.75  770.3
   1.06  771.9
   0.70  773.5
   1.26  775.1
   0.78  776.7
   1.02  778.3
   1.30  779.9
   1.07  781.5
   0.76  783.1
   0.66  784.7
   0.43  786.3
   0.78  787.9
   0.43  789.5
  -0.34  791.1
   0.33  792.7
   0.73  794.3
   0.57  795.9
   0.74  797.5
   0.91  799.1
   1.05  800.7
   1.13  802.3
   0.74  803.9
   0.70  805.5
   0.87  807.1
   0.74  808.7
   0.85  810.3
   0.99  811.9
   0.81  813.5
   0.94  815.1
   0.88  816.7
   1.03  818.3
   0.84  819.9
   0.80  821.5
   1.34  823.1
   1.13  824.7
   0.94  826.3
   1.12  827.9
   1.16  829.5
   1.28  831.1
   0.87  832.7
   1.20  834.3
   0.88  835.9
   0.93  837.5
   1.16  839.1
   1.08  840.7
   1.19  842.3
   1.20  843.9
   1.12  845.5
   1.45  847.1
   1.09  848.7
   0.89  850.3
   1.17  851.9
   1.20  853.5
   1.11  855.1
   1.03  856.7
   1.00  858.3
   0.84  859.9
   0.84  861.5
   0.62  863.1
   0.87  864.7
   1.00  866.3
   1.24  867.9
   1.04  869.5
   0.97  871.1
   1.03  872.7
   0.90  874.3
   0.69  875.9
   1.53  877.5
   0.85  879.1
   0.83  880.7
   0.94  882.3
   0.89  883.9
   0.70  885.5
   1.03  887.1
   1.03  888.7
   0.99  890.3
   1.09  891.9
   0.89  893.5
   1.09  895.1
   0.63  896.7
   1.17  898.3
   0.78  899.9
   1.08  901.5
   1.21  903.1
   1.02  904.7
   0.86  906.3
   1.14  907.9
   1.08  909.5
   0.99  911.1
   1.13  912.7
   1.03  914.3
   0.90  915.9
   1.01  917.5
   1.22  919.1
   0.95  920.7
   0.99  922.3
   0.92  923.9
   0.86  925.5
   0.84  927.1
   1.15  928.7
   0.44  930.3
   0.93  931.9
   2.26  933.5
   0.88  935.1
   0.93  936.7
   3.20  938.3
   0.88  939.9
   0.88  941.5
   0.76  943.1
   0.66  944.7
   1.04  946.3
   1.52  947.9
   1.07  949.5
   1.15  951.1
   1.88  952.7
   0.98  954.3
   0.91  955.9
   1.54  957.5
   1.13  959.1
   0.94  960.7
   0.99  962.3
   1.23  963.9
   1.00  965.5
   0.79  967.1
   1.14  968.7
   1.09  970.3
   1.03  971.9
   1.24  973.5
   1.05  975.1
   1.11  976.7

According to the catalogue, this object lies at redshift 0.839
